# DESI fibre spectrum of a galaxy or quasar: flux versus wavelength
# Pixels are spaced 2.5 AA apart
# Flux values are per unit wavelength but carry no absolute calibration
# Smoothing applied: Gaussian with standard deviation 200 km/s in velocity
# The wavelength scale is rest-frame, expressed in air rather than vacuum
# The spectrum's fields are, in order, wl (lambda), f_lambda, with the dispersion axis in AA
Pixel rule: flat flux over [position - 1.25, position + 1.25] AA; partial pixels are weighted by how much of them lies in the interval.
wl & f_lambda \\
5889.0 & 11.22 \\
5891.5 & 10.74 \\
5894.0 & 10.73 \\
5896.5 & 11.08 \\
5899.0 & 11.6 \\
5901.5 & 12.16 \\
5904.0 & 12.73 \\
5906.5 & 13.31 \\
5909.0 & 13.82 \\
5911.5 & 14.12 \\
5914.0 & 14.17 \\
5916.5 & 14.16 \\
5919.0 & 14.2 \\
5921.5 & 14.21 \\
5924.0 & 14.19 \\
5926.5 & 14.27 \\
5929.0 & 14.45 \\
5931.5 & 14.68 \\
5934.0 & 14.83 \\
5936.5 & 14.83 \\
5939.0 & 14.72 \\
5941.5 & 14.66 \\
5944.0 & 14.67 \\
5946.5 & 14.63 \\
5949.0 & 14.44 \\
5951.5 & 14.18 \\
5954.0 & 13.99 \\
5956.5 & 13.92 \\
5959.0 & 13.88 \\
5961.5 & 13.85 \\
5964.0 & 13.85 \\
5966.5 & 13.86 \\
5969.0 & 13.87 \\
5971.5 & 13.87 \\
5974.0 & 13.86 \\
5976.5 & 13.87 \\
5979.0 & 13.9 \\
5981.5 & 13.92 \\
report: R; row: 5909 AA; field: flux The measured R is 13.82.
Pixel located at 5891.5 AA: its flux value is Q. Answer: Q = 10.74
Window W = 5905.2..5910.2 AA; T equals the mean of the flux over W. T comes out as 13.6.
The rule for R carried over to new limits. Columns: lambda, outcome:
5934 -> 14.83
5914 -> 14.17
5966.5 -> 13.86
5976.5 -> 13.87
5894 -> 10.73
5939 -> 14.72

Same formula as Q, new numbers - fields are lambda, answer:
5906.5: 13.31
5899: 11.6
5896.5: 11.08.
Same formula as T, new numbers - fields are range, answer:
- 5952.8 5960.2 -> 13.9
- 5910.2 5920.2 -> 14.2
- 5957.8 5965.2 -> 13.9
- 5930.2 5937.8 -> 14.8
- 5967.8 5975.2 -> 13.9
